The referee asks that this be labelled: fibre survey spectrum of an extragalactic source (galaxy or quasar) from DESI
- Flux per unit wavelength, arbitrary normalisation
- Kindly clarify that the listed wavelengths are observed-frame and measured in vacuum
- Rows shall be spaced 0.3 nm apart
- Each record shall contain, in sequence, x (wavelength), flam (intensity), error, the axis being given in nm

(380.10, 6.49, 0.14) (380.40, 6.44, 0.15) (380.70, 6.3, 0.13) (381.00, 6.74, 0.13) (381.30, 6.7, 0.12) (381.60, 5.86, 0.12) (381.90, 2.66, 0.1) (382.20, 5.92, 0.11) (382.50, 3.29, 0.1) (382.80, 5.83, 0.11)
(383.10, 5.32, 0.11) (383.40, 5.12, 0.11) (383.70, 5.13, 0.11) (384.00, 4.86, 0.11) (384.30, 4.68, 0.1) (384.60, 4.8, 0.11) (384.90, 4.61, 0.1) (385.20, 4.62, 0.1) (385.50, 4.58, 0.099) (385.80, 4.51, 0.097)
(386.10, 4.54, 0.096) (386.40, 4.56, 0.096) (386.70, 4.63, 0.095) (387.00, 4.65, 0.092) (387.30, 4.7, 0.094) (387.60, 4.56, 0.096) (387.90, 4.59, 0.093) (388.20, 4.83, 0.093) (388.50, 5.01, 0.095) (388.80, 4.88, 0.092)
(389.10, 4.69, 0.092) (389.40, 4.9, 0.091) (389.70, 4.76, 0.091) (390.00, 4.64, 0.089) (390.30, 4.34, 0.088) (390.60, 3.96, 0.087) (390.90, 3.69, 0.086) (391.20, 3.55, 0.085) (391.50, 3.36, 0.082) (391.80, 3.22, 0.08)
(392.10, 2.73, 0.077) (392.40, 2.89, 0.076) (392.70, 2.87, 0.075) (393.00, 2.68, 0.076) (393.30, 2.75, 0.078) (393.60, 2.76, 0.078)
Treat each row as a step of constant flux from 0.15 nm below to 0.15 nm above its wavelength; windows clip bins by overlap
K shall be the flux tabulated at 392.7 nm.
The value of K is 2.87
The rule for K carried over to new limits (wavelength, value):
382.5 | 3.29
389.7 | 4.76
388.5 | 5.01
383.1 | 5.32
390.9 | 3.69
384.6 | 4.8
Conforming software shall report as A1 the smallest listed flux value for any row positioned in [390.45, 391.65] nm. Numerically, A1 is 3.36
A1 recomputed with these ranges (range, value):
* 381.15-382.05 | 2.66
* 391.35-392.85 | 2.73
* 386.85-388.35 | 4.56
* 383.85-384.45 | 4.68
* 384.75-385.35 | 4.61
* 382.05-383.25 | 3.29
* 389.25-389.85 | 4.76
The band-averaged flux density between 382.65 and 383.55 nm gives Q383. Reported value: 5.42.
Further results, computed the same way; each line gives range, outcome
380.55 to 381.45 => 6.58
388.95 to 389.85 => 4.78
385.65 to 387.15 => 4.58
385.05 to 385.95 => 4.57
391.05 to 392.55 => 3.15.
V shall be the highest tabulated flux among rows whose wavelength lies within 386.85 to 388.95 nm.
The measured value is 5.01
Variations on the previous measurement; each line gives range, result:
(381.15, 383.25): 6.7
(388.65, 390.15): 4.9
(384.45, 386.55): 4.8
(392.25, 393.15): 2.89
